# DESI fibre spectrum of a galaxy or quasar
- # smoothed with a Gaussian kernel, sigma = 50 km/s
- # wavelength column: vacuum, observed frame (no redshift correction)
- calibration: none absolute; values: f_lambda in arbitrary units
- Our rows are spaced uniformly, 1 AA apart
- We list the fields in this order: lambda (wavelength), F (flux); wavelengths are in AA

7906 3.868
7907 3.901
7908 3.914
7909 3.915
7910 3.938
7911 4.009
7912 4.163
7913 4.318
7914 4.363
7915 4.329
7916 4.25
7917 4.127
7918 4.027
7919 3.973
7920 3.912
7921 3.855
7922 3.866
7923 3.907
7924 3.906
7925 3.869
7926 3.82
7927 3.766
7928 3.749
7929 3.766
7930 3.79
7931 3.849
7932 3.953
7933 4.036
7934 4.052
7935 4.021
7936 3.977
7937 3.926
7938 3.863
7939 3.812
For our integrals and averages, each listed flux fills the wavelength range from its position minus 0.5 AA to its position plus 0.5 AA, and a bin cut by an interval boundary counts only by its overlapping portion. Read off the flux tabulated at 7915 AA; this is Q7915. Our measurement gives 4.329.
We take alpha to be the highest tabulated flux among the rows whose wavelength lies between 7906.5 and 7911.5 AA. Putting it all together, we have 4.009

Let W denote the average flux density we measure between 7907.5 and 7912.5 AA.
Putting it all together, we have 3.99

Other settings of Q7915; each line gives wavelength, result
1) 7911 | 4.009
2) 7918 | 4.027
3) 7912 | 4.163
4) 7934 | 4.052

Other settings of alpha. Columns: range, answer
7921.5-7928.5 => 3.907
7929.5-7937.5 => 4.052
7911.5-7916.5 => 4.363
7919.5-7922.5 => 3.912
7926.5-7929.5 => 3.766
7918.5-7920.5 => 3.973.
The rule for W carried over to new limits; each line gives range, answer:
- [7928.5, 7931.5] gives 3.8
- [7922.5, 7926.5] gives 3.88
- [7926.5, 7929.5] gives 3.76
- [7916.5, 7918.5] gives 4.08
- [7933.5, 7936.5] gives 4.02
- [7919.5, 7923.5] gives 3.88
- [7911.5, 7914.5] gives 4.28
